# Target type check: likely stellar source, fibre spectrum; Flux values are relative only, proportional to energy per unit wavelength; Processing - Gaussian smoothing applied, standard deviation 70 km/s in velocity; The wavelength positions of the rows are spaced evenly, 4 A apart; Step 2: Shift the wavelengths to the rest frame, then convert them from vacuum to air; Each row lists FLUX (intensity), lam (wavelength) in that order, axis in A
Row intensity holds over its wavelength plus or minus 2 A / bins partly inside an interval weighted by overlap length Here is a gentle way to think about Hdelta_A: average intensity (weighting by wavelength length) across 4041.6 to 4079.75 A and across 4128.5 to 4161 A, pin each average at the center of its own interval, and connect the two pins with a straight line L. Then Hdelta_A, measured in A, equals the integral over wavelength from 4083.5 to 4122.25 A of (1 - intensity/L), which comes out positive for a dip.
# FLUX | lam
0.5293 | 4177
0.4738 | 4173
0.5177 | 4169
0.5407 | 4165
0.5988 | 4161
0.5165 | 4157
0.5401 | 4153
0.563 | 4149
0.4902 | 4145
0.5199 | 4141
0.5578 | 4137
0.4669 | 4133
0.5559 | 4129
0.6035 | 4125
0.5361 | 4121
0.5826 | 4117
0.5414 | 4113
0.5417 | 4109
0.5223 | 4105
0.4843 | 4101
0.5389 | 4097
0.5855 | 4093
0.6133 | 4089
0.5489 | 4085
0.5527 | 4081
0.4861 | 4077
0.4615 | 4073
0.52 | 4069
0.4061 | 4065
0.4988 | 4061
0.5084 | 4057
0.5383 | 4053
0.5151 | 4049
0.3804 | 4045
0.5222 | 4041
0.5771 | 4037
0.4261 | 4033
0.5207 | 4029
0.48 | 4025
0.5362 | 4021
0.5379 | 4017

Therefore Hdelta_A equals -3.4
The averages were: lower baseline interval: 0.482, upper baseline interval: 0.529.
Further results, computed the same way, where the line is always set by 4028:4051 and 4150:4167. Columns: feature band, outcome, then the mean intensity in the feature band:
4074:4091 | -1.1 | 0.545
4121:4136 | -0.2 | 0.542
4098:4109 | 0.2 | 0.514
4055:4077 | 1.0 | 0.48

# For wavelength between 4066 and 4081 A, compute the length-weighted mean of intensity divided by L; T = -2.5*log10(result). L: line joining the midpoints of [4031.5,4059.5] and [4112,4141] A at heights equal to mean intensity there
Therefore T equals 0.05 mag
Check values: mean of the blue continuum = 0.497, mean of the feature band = 0.492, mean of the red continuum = 0.547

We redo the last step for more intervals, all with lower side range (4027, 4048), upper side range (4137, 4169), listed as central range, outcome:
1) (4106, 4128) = -0.07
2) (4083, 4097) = -0.13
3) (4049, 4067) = 0.01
